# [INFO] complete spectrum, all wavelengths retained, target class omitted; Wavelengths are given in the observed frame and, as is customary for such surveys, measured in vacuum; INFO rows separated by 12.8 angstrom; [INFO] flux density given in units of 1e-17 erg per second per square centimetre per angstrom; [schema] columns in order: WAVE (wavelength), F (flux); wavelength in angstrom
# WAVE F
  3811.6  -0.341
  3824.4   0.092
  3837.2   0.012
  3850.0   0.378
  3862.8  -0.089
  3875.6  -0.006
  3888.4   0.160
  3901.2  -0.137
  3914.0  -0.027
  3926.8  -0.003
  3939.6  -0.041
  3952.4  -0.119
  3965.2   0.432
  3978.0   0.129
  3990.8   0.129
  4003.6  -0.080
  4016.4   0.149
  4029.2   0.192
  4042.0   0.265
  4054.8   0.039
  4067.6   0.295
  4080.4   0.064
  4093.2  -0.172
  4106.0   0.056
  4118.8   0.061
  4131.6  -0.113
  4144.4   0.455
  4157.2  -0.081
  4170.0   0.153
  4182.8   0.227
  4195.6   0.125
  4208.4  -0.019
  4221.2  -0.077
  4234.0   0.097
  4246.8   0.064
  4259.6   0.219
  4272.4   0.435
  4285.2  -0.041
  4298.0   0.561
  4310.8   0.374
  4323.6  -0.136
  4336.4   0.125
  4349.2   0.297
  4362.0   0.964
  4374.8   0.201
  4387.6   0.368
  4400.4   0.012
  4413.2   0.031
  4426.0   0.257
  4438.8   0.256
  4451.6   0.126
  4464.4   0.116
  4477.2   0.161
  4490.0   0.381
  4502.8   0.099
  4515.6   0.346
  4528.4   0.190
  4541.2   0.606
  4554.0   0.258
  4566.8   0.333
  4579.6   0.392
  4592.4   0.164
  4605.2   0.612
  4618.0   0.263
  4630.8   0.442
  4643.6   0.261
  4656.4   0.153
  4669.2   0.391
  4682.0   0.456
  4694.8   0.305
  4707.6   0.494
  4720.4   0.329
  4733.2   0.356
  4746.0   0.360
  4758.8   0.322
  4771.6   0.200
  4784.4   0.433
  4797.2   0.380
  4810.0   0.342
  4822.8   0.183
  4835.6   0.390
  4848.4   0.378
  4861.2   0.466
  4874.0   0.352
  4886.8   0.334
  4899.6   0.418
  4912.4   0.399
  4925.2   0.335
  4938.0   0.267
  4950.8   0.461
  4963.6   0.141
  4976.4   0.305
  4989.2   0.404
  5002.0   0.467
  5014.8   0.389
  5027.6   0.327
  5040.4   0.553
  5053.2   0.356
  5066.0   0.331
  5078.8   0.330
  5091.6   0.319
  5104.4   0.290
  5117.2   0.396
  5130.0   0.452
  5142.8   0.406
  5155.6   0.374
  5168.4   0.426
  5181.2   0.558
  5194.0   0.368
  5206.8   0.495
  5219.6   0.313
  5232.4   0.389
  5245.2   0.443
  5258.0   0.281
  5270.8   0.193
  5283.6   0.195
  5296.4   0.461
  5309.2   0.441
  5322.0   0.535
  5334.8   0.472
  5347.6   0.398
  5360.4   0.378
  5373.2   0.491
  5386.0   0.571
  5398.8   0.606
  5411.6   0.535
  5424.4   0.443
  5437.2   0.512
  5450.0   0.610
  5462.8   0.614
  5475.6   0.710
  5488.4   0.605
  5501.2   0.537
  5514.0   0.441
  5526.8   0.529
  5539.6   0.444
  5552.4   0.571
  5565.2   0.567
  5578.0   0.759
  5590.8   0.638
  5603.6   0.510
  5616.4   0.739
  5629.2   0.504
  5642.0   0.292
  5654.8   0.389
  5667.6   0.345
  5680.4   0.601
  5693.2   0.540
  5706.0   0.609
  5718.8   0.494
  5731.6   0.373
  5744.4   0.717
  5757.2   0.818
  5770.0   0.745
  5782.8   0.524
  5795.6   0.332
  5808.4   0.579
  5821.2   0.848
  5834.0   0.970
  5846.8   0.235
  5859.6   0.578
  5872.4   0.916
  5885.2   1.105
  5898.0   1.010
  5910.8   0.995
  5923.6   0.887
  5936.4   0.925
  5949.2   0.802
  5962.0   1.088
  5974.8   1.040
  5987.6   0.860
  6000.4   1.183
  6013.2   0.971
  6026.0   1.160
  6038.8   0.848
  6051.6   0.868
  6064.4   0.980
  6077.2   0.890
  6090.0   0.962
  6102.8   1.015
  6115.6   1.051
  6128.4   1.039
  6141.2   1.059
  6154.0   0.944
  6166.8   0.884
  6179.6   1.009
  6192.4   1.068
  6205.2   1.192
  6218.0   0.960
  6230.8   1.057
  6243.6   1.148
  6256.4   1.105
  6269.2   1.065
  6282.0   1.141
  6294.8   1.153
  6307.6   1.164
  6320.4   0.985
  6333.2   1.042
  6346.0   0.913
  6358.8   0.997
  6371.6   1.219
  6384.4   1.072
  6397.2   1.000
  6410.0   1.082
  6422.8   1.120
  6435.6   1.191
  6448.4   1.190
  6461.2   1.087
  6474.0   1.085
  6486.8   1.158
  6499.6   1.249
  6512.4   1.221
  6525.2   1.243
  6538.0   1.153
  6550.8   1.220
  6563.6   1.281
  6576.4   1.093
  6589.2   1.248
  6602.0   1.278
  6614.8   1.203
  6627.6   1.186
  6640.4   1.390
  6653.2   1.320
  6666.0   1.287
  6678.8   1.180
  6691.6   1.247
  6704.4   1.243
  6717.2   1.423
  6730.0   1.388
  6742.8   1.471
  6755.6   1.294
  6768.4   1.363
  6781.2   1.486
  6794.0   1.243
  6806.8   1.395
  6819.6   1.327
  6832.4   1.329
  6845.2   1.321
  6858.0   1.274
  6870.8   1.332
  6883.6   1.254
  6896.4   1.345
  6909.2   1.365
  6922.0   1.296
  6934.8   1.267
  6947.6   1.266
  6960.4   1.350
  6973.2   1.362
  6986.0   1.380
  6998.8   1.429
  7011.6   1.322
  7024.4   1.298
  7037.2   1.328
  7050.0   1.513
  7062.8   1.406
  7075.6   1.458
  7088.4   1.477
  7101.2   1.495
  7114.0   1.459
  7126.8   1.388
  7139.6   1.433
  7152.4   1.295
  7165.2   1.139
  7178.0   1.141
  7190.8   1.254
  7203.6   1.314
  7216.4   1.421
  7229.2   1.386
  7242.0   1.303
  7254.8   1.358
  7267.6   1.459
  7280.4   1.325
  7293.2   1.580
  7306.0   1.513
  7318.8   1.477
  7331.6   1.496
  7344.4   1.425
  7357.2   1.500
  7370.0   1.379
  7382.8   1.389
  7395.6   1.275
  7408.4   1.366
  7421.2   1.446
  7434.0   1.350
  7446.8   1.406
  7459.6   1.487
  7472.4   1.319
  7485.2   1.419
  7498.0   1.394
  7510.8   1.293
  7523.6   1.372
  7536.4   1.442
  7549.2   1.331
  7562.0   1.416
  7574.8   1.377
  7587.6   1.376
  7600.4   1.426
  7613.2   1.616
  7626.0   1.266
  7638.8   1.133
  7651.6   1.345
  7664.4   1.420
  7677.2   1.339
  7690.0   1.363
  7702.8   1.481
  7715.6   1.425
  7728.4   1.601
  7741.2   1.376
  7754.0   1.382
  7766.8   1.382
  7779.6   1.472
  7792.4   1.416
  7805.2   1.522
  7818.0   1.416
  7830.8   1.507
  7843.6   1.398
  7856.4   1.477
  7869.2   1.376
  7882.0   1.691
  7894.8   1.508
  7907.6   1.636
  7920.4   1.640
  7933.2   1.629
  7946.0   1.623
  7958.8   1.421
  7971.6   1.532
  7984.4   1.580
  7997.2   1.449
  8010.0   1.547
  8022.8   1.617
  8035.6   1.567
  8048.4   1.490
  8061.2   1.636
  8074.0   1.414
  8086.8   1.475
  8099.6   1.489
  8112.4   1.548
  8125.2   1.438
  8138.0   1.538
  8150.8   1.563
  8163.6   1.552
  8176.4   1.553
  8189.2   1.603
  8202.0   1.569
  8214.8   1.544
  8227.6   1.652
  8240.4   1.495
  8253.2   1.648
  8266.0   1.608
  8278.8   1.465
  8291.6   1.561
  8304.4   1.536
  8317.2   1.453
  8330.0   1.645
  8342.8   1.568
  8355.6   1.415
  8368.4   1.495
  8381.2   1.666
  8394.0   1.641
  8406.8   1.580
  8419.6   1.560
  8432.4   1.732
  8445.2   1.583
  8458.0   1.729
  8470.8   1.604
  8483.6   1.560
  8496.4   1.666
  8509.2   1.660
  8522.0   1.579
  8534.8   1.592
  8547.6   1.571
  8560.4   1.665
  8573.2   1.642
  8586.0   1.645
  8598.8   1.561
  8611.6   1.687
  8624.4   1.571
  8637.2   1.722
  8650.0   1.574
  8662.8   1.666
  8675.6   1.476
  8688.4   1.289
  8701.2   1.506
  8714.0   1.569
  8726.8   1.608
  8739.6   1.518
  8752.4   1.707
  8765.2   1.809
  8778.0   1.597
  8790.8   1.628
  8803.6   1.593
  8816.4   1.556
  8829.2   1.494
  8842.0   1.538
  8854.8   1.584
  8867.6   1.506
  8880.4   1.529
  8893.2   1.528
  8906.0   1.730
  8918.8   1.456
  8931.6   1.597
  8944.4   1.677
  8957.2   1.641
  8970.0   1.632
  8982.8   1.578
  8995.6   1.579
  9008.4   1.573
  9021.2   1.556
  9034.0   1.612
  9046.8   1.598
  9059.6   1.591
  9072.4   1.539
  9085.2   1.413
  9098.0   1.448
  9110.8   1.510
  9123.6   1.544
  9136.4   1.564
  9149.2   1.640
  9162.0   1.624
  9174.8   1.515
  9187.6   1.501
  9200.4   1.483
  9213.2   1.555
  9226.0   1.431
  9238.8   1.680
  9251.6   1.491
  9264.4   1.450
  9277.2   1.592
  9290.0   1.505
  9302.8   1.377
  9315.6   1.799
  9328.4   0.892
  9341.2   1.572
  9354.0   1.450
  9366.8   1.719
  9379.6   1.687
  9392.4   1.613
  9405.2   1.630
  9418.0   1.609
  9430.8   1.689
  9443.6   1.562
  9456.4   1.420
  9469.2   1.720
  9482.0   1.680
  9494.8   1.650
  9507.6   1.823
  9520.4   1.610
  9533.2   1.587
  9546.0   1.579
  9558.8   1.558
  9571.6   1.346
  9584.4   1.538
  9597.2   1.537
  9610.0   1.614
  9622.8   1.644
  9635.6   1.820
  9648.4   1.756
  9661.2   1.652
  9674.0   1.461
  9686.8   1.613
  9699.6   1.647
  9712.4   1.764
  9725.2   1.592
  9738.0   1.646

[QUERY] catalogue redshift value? 0.47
